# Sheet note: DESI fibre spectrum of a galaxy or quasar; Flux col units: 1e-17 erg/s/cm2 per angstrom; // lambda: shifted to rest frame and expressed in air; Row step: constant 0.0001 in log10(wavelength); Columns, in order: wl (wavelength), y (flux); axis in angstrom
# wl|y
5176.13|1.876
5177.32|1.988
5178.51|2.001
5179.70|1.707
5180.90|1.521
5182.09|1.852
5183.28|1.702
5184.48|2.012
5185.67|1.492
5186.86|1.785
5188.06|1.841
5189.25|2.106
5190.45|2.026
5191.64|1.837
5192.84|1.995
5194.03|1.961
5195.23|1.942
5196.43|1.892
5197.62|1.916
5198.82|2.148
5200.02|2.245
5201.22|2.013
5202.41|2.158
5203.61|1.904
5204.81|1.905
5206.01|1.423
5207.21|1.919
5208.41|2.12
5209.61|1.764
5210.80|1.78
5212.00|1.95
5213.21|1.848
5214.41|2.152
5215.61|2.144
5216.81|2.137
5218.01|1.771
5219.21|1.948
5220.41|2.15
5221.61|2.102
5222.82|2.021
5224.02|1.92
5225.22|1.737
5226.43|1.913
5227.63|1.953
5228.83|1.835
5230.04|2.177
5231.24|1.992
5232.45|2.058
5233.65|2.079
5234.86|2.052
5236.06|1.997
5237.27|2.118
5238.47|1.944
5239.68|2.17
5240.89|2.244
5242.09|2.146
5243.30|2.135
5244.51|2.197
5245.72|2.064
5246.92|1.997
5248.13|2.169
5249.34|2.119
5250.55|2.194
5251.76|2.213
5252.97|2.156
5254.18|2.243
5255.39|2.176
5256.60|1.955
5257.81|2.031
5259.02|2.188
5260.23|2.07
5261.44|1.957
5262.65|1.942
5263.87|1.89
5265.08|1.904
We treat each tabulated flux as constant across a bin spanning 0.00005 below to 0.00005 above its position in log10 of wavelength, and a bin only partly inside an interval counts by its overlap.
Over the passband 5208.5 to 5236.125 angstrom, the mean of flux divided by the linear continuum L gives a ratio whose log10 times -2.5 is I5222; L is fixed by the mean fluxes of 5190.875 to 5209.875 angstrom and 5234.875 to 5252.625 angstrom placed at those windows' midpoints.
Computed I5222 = 0.030 mag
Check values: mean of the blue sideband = 1.95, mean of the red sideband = 2.12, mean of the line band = 1.98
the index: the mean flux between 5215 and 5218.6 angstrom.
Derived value 2.02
